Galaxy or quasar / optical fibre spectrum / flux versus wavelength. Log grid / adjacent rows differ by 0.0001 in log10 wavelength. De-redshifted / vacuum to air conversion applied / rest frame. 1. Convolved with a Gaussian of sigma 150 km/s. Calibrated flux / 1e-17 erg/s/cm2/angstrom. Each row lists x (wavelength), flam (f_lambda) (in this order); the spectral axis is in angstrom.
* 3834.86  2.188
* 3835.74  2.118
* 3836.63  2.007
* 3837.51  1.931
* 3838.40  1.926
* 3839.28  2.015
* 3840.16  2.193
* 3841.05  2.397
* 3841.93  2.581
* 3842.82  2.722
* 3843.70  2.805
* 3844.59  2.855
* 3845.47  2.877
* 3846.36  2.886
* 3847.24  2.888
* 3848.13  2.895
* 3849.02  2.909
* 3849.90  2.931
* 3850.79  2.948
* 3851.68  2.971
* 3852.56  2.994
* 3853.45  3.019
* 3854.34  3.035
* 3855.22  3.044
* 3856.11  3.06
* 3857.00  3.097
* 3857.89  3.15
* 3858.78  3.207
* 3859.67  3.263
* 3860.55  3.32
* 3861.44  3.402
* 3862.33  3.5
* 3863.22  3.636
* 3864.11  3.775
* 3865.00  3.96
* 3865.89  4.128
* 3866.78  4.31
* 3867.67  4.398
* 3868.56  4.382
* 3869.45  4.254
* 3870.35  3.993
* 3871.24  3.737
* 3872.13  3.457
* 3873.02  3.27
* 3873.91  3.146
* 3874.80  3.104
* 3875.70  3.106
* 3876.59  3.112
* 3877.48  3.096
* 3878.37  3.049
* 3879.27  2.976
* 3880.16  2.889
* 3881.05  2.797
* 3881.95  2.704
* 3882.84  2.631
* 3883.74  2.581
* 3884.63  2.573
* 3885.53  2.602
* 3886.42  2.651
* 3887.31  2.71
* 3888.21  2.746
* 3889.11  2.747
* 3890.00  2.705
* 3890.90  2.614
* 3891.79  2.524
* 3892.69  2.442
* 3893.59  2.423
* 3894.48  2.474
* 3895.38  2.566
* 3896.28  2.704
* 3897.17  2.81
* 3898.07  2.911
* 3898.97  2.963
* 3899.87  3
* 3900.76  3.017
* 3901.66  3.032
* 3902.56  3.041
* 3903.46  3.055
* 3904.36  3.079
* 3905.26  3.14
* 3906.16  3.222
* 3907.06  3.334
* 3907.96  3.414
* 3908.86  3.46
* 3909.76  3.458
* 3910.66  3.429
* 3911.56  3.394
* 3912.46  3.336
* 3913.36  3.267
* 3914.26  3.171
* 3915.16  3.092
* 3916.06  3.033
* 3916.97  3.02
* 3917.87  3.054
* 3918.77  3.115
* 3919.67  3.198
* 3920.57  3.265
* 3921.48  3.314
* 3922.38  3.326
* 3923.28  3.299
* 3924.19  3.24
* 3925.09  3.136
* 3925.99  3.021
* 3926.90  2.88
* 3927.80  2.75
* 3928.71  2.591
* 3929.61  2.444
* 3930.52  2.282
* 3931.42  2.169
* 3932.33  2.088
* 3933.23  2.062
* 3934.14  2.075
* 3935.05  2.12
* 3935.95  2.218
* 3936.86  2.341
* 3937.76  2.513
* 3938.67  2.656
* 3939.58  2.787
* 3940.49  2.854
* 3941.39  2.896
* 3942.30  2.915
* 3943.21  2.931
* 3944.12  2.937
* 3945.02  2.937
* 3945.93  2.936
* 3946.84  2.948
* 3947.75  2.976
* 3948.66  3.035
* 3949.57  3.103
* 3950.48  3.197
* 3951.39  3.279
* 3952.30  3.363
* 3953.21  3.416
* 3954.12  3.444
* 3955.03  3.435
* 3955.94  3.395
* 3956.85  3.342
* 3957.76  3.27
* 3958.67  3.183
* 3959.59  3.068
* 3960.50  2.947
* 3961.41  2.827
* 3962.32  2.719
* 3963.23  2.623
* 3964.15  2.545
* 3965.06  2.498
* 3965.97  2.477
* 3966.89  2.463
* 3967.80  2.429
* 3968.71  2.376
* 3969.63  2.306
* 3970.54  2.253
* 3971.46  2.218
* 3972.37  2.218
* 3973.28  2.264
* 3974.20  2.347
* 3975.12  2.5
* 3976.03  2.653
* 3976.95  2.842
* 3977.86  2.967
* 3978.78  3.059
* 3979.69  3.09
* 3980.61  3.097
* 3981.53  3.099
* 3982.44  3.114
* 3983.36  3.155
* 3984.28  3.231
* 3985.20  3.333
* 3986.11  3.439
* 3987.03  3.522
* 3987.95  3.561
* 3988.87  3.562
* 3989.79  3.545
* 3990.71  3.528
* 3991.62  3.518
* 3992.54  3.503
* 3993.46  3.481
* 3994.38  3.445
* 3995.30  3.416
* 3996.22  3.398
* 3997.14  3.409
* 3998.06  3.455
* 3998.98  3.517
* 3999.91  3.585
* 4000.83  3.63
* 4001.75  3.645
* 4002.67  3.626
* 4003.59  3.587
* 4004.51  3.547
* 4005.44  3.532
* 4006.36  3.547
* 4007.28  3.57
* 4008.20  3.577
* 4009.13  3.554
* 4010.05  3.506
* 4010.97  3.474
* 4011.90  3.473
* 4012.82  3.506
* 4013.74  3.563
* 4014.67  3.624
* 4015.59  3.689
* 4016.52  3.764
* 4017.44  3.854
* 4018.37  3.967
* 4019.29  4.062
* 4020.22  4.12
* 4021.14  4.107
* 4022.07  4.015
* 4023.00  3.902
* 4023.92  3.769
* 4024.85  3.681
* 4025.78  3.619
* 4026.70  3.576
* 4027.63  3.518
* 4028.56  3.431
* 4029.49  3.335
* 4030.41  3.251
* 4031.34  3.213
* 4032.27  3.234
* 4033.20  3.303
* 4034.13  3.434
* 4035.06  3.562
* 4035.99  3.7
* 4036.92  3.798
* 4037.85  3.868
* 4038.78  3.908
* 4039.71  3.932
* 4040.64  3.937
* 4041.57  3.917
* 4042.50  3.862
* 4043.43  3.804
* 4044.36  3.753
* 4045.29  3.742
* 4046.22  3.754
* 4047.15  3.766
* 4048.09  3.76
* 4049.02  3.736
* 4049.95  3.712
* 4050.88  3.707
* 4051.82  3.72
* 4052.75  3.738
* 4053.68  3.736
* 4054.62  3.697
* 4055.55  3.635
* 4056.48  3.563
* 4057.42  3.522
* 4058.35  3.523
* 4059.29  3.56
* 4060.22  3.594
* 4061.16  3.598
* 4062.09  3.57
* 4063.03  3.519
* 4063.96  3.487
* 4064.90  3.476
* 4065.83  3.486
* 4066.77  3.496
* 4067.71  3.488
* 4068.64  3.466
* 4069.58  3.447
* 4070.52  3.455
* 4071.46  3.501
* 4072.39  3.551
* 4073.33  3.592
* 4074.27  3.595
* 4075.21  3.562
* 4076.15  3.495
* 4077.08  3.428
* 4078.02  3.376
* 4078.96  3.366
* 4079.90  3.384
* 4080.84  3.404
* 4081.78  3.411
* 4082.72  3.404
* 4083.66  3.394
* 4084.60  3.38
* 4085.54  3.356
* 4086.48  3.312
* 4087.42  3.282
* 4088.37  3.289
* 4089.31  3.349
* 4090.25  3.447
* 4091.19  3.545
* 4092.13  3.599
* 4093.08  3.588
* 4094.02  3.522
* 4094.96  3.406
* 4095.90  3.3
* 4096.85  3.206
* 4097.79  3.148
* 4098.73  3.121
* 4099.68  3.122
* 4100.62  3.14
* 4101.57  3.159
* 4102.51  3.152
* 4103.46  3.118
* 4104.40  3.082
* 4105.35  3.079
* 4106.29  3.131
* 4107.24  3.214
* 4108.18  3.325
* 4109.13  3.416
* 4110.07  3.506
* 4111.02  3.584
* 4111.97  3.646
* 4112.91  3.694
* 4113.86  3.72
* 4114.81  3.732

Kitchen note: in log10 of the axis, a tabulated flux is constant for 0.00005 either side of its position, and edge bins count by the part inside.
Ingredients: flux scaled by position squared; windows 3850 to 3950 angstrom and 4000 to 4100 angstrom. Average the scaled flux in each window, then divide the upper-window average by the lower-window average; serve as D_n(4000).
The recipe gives 1.3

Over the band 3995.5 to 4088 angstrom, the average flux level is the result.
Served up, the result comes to 3.59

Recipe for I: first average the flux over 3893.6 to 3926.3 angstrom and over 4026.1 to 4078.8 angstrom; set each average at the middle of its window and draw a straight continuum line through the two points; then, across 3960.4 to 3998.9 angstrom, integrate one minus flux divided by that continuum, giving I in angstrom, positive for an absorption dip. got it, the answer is 4.4 angstrom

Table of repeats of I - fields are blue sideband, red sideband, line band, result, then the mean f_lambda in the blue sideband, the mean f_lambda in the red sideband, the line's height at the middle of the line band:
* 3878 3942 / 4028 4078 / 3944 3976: 2.8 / 2.85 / 3.6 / 3.11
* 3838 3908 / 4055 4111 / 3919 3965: 4.0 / 3.03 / 3.4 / 3.16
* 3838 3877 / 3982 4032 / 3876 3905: 4.3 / 3.2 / 3.56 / 3.28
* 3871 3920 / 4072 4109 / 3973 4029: -4.9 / 2.98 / 3.34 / 3.18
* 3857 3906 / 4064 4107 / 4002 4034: -3.2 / 3.13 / 3.37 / 3.29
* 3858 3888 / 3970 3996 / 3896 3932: 1.9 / 3.32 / 3.07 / 3.23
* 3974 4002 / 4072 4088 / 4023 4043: -1.6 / 3.29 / 3.43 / 3.35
